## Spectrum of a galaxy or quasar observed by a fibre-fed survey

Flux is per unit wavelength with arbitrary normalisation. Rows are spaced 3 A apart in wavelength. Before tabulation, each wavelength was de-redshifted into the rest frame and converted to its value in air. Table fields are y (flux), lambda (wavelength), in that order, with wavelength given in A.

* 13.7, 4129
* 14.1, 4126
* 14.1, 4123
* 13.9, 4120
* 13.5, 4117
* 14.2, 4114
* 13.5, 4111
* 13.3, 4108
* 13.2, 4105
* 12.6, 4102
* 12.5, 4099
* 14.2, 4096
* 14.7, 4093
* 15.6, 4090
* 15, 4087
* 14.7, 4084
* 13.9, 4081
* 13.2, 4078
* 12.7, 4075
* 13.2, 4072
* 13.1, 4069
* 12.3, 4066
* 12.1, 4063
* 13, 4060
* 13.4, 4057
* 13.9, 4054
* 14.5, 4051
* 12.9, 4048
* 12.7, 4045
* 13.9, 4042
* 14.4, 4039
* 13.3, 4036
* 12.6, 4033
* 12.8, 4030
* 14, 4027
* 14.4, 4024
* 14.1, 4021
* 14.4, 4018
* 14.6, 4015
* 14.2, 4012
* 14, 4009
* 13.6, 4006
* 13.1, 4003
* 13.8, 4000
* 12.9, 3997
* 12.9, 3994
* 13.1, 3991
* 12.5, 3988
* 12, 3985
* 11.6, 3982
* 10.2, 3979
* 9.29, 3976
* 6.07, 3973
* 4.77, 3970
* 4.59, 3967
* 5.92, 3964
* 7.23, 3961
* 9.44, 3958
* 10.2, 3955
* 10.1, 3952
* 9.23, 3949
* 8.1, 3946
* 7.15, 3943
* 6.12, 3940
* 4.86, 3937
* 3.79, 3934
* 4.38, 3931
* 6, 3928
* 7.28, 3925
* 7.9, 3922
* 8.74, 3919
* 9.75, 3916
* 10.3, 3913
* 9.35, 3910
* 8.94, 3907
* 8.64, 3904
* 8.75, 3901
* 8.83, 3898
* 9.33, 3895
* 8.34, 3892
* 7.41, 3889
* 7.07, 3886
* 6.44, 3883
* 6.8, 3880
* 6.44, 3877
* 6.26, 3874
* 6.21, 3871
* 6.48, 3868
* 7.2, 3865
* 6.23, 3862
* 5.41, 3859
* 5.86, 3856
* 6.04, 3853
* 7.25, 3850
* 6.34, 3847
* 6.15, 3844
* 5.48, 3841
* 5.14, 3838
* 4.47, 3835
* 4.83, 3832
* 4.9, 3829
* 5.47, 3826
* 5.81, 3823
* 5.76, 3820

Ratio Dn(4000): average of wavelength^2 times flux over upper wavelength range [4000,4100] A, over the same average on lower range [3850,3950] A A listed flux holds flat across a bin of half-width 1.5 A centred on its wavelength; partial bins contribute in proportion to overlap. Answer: 2.0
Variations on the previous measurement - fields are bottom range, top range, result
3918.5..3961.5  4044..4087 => 1.93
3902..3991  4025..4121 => 1.76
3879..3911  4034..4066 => 1.76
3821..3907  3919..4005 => 1.40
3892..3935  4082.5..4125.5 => 1.90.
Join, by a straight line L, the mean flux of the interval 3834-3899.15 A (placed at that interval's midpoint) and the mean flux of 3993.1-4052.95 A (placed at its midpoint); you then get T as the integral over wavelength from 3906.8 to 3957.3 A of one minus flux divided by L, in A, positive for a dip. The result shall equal 9.16 A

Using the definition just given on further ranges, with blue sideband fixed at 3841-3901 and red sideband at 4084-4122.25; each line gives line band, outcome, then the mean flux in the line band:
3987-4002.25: -3.5 A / 13.1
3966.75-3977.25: 3.9 A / 6.3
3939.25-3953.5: 1.4 A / 8.25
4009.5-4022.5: -3.5 A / 14.3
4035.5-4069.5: -2.6 A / 13.3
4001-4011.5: -2.6 A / 13.6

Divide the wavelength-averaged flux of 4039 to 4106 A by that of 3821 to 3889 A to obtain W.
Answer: 2.2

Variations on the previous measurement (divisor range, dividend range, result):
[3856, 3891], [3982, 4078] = 2.04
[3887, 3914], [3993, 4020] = 1.56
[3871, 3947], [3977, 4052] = 1.78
